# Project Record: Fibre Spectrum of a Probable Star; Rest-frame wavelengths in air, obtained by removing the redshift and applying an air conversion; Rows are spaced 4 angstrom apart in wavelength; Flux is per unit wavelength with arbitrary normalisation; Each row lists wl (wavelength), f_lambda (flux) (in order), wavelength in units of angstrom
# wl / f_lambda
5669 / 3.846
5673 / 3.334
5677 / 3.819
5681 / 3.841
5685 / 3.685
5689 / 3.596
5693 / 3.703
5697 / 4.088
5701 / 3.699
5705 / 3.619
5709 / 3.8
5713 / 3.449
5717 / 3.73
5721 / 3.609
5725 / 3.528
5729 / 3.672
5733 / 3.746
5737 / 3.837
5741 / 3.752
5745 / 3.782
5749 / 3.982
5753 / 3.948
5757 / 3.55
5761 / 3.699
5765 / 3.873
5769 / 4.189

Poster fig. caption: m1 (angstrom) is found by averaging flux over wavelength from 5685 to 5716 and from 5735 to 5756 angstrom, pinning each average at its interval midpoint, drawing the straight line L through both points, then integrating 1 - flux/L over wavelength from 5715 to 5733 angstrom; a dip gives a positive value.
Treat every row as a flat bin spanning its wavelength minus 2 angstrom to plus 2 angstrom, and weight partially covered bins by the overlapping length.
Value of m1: 0.6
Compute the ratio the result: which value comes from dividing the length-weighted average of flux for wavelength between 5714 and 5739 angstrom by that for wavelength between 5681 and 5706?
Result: 0.98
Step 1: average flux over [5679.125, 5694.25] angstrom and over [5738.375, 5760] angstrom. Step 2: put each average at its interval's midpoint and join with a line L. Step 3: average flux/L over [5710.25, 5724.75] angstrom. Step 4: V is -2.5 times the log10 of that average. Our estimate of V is 0.05 mag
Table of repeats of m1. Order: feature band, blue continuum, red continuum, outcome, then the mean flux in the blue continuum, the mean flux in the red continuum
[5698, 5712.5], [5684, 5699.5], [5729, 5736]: 0.2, 3.77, 3.74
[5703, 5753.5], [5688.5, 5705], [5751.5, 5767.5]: 0.7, 3.77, 3.78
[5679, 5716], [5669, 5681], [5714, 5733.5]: -0.7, 3.67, 3.64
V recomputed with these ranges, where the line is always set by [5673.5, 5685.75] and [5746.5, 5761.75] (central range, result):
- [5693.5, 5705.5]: -0.017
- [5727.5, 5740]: 0.008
